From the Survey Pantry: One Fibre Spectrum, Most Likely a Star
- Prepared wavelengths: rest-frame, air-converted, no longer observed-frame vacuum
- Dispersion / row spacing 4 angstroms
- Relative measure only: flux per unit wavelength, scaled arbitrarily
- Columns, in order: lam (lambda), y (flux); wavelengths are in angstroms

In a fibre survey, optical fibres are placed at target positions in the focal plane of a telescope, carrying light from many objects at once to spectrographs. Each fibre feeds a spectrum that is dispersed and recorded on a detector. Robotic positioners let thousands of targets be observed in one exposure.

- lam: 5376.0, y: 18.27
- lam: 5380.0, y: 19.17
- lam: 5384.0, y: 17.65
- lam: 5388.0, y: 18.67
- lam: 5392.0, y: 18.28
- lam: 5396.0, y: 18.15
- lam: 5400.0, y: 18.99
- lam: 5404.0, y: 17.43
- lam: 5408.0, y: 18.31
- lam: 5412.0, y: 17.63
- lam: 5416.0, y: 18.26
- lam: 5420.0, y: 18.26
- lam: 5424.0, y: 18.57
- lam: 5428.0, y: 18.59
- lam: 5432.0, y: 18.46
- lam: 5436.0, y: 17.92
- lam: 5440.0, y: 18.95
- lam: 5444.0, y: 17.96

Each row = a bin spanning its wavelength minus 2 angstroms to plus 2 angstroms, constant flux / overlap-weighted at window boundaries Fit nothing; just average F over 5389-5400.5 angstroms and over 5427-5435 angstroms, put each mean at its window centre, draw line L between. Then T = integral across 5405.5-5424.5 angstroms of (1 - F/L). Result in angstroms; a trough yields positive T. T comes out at 0.3 angstroms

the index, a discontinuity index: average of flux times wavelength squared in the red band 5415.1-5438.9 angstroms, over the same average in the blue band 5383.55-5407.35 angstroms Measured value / 1.0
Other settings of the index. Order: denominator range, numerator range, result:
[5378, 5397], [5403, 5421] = 0.99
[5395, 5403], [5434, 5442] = 1.01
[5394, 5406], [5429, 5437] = 1.02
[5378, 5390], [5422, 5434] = 1.02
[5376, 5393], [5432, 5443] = 1.02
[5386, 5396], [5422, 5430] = 1.02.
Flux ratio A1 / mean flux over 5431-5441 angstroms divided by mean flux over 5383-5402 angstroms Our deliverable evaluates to 1.00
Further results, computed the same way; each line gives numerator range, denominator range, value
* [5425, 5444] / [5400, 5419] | 1.02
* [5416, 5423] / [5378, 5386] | 0.99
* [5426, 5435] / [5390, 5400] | 1.00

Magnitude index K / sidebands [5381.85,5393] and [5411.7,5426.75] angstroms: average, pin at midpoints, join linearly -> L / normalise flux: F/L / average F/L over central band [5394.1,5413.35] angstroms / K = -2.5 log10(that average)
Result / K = 0.01 mag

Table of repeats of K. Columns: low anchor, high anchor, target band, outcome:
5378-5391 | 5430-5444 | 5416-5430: 0.00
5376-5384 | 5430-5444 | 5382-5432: 0.01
